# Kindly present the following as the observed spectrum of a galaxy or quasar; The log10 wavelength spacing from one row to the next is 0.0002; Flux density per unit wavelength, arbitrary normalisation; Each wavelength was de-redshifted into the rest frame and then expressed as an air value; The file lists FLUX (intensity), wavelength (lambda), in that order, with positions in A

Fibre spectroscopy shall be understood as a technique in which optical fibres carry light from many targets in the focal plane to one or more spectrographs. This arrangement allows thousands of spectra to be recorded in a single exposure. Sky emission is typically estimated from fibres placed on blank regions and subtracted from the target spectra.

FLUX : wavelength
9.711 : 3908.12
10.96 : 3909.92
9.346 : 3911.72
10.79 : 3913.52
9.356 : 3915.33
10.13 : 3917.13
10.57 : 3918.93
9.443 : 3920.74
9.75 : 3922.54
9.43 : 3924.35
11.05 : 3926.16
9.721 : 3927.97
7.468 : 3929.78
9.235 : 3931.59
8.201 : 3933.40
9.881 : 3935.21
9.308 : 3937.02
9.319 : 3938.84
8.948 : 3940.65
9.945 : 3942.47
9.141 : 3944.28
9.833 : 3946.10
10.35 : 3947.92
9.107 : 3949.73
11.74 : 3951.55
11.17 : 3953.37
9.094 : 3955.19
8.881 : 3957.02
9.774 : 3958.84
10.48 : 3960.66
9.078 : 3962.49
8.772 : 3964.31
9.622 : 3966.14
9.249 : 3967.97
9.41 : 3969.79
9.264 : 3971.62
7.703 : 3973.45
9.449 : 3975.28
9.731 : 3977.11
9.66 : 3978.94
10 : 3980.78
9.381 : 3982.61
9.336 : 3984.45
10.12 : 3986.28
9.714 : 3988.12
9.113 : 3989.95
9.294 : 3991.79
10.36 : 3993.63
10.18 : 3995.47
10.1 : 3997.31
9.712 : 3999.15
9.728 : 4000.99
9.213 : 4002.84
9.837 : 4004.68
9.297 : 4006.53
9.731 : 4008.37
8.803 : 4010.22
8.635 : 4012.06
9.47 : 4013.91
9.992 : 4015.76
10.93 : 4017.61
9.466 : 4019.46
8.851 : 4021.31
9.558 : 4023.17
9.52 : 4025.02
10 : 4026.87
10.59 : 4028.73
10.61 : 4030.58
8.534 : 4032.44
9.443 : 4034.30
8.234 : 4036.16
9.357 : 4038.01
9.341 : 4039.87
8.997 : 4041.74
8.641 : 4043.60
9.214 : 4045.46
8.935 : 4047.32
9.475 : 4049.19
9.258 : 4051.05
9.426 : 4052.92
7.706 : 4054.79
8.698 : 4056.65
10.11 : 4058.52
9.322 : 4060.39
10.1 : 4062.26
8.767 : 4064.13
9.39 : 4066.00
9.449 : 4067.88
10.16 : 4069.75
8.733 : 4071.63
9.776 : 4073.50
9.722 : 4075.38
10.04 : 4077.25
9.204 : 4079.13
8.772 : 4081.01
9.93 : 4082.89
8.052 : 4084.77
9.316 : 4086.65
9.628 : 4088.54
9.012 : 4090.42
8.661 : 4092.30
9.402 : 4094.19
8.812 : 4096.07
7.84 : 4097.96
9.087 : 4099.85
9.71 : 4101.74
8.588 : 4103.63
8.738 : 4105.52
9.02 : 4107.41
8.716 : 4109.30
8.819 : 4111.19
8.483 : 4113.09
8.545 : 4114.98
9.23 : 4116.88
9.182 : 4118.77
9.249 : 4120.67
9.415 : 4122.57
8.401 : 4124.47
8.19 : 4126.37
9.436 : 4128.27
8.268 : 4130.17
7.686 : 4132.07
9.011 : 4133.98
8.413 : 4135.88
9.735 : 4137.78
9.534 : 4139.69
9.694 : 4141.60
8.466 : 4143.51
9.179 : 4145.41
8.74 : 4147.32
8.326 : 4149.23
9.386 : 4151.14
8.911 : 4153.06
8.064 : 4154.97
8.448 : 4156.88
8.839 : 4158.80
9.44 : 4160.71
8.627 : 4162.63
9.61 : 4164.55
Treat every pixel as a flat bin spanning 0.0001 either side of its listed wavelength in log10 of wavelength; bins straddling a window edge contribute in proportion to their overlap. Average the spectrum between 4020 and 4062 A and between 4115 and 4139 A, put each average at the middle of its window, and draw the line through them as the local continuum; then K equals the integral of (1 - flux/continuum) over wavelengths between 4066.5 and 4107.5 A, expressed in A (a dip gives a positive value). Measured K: -0.6 A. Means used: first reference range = 9.28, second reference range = 8.85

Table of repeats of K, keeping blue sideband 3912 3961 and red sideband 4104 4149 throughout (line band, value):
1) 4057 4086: -1.0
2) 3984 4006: -0.7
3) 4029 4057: 0.4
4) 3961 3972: 0.3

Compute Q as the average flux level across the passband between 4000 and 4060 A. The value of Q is 9.36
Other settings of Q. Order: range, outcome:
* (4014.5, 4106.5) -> 9.29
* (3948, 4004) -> 9.63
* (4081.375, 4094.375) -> 9.11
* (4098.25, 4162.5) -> 8.86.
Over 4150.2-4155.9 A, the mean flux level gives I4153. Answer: 8.78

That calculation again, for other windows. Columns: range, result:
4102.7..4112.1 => 8.78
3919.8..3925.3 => 9.55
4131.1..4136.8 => 8.37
